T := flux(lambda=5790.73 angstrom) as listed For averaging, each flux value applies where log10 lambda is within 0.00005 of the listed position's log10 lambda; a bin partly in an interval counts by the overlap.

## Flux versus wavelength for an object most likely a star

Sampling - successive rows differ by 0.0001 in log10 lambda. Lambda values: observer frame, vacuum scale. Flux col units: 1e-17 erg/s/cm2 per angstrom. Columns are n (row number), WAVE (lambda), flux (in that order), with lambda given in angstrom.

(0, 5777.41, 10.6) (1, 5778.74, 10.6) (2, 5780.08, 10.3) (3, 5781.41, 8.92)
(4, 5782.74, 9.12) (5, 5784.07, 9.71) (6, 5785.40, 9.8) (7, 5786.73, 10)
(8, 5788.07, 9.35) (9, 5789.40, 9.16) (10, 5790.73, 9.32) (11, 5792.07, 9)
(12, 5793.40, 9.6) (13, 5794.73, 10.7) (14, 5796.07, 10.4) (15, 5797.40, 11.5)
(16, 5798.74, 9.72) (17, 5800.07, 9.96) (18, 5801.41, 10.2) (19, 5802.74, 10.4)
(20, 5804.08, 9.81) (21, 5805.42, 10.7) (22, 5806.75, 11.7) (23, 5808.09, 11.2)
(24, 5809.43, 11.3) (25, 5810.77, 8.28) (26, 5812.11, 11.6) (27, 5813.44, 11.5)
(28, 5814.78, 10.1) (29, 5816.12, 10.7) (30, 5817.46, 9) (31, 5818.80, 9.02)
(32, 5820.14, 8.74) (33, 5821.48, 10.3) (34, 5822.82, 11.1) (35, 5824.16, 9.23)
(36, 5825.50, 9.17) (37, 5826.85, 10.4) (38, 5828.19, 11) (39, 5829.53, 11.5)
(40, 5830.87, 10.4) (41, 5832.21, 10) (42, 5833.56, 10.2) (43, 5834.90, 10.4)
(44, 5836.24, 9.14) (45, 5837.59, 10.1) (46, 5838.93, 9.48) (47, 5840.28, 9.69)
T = 9.32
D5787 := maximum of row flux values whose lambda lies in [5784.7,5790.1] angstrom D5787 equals 10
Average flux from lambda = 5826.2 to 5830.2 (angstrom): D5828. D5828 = 11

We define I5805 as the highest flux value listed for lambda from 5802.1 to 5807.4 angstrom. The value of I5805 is 11.7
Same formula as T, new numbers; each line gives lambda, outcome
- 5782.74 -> 9.12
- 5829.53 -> 11.5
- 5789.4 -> 9.16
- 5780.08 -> 10.3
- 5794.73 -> 10.7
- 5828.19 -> 11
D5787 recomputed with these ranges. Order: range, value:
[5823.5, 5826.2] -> 9.23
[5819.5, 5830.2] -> 11.5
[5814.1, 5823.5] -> 11.1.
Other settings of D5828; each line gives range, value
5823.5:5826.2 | 9.18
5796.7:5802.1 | 10.4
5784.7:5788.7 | 9.71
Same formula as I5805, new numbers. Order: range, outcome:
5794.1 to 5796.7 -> 10.7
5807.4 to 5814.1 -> 11.6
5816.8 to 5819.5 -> 9.02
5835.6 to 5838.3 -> 10.1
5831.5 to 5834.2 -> 10.2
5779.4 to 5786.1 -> 10.3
